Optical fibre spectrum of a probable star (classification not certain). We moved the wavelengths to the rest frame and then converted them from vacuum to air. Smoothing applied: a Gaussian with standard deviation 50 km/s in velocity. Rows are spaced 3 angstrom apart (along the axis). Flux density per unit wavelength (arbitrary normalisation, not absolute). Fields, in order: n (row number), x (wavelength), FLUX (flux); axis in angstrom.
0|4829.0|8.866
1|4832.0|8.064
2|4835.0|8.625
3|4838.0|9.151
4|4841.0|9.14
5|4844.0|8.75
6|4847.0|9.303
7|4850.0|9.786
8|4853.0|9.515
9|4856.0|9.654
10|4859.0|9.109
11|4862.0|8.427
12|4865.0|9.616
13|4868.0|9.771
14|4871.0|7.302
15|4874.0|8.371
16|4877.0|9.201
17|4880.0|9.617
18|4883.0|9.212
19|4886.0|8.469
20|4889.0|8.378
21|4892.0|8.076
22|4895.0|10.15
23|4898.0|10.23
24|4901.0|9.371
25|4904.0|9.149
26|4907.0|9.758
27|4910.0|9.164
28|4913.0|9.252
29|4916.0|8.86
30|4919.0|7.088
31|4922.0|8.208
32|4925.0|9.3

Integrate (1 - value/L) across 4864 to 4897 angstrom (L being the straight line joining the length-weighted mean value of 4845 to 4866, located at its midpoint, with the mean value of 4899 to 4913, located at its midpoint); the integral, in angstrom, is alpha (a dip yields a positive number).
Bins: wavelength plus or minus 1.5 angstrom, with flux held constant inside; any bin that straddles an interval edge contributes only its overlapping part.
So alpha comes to 1.5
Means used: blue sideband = 9.32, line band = 8.93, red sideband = 9.38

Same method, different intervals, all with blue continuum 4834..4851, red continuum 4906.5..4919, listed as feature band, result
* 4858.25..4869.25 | -0.2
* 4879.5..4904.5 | -0.4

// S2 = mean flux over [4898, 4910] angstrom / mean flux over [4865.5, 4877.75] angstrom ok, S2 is 1.09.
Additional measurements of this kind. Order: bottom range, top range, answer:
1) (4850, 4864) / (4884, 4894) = 0.91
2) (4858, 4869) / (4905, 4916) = 1.01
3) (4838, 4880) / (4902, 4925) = 0.97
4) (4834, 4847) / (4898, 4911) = 1.06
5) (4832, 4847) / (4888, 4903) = 1.04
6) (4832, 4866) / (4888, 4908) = 1.02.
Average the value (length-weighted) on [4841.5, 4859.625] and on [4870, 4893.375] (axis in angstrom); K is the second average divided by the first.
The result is 0.92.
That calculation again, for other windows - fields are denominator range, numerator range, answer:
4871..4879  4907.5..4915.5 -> 1.08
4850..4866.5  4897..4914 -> 1.02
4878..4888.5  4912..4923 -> 0.92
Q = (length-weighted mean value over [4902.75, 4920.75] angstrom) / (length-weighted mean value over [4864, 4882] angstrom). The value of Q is 0.99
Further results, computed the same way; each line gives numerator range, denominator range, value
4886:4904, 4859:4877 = 1.05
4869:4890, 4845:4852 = 0.92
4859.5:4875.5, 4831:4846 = 0.99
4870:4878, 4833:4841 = 0.93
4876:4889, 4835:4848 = 1.00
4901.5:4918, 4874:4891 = 1.03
